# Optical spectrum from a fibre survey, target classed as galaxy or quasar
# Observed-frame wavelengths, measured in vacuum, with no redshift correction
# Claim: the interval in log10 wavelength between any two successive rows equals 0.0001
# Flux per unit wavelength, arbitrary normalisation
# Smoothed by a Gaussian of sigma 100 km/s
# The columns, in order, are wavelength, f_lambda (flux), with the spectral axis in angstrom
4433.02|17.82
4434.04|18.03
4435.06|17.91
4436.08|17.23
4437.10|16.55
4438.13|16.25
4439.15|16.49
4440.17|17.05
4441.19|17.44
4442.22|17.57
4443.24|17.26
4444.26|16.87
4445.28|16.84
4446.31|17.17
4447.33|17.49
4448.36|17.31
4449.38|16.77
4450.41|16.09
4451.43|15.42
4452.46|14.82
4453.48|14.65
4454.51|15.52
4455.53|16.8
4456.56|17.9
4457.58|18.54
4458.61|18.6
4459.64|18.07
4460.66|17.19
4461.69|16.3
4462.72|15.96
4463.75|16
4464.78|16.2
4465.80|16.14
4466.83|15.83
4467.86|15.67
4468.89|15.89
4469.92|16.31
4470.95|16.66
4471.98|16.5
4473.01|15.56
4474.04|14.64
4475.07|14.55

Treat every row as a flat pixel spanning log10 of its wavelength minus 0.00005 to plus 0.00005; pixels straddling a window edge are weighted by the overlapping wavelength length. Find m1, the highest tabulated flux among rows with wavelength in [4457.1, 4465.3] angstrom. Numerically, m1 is 18.6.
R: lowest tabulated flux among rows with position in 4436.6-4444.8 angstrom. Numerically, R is 16.25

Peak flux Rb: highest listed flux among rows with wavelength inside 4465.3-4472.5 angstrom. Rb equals 16.66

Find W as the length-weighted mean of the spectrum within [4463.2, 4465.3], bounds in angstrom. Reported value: 16.1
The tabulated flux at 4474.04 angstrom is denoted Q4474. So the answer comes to 14.64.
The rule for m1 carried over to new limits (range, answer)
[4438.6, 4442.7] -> 17.57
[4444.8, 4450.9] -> 17.49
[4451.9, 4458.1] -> 18.54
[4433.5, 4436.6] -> 18.03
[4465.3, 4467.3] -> 16.14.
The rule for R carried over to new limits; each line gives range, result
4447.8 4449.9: 16.77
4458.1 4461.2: 17.19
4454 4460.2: 15.52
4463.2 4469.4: 15.67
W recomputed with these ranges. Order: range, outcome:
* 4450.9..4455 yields 15.1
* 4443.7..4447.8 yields 17.1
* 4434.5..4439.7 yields 16.9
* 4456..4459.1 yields 18.3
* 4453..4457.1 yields 16.3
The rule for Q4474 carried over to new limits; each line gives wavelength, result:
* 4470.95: 16.66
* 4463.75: 16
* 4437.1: 16.55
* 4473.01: 15.56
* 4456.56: 17.9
